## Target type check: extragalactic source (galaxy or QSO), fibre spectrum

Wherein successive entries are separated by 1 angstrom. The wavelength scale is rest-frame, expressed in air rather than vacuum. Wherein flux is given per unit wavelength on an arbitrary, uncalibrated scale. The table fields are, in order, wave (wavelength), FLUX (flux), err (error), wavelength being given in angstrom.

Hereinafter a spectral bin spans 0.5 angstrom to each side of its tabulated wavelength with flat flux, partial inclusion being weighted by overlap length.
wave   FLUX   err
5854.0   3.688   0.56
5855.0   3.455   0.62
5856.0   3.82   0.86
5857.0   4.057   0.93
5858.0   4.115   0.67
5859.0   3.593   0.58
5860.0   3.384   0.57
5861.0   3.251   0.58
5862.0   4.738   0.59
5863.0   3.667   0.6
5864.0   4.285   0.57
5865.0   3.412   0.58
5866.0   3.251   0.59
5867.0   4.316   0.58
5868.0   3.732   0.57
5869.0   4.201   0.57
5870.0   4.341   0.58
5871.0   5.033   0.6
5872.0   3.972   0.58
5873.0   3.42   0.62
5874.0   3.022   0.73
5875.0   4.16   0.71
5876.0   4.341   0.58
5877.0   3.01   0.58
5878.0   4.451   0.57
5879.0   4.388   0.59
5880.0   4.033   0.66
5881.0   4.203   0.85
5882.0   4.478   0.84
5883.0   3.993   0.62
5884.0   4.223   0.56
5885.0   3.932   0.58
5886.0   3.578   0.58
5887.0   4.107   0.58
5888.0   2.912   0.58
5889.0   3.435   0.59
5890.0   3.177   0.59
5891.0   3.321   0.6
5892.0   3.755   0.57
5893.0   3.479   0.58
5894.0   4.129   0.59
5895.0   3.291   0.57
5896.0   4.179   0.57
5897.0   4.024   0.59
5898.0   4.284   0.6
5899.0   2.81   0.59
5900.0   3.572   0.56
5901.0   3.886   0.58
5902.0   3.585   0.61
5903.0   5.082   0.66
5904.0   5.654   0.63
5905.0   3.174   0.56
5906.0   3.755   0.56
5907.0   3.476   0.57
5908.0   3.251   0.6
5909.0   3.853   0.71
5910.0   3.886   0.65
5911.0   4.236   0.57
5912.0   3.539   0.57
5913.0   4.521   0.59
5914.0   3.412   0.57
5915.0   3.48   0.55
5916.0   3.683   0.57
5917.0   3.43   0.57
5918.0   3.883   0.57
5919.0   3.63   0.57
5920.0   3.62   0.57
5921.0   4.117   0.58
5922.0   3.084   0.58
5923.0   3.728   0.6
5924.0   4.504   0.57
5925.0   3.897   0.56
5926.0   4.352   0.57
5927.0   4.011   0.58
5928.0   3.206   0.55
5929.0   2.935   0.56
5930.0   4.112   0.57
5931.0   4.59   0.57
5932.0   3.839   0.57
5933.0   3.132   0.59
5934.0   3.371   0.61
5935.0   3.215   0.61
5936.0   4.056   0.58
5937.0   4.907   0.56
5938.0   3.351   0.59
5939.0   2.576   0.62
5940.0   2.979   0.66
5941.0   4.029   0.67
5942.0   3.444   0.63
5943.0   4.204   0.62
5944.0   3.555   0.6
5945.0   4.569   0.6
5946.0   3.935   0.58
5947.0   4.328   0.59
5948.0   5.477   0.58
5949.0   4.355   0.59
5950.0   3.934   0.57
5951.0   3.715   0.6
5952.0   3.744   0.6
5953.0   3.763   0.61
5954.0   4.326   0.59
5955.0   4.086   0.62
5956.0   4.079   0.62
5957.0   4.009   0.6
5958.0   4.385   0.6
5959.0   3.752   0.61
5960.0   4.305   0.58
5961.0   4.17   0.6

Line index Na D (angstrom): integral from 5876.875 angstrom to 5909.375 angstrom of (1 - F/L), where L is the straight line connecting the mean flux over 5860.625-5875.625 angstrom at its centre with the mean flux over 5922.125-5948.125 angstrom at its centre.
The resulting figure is 0.40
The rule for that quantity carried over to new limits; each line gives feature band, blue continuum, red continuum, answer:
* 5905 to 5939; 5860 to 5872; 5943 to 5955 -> 3.0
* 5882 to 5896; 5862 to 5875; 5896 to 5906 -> 1.0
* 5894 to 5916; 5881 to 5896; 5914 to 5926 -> -0.7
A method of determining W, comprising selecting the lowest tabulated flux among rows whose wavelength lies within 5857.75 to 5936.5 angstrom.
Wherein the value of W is 2.81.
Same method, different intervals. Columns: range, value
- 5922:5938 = 2.935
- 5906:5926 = 3.084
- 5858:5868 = 3.251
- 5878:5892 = 2.912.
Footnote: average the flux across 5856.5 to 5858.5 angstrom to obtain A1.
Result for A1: 4.09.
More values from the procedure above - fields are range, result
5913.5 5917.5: 3.5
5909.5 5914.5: 3.92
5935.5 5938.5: 4.1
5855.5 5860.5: 3.79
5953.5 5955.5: 4.21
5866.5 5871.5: 4.32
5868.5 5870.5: 4.27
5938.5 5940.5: 2.78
